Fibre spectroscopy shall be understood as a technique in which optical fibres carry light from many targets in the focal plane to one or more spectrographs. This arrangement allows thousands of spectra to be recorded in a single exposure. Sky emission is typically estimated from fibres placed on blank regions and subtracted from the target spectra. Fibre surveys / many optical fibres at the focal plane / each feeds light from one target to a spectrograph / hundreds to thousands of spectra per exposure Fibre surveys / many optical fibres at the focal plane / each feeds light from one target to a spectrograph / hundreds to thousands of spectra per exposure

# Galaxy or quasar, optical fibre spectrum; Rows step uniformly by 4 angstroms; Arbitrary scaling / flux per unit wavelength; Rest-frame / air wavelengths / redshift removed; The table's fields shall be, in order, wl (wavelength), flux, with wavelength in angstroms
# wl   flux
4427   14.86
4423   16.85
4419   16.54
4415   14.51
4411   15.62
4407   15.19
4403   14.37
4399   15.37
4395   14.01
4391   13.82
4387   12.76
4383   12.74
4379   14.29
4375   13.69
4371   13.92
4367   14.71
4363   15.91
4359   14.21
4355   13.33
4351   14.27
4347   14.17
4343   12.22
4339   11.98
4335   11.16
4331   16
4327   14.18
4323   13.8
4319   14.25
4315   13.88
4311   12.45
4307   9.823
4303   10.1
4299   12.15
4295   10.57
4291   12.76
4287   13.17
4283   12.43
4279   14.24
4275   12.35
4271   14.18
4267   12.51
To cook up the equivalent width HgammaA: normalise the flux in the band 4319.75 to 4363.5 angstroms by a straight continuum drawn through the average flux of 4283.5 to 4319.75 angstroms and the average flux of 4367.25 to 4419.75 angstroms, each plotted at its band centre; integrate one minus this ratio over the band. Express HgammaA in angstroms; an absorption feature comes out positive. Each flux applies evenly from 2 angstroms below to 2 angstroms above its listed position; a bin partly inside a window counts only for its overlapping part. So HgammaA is -2.1 angstroms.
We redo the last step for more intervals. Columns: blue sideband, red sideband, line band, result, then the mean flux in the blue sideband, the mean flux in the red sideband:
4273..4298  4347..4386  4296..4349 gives 2.1 angstroms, 12.6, 14.1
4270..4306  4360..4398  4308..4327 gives -0.9 angstroms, 12.3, 14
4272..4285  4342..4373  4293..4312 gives 3.5 angstroms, 13.1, 14.2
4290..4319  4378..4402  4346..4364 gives -1.8 angstroms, 11.8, 13.8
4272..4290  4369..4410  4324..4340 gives 0.1 angstroms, 13.1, 14.1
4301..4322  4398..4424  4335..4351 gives 0.6 angstroms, 12.2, 15.4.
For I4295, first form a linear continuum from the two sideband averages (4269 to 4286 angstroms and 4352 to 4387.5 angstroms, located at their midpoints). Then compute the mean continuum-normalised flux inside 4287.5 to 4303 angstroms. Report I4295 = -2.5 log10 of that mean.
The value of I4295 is 0.15 mag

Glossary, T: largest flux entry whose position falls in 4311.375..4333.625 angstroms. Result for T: 16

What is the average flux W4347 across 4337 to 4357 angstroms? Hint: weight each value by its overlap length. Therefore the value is 13.2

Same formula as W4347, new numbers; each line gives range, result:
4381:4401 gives 13.7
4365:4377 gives 14.1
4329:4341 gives 13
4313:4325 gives 14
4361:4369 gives 15.3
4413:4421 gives 15.5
